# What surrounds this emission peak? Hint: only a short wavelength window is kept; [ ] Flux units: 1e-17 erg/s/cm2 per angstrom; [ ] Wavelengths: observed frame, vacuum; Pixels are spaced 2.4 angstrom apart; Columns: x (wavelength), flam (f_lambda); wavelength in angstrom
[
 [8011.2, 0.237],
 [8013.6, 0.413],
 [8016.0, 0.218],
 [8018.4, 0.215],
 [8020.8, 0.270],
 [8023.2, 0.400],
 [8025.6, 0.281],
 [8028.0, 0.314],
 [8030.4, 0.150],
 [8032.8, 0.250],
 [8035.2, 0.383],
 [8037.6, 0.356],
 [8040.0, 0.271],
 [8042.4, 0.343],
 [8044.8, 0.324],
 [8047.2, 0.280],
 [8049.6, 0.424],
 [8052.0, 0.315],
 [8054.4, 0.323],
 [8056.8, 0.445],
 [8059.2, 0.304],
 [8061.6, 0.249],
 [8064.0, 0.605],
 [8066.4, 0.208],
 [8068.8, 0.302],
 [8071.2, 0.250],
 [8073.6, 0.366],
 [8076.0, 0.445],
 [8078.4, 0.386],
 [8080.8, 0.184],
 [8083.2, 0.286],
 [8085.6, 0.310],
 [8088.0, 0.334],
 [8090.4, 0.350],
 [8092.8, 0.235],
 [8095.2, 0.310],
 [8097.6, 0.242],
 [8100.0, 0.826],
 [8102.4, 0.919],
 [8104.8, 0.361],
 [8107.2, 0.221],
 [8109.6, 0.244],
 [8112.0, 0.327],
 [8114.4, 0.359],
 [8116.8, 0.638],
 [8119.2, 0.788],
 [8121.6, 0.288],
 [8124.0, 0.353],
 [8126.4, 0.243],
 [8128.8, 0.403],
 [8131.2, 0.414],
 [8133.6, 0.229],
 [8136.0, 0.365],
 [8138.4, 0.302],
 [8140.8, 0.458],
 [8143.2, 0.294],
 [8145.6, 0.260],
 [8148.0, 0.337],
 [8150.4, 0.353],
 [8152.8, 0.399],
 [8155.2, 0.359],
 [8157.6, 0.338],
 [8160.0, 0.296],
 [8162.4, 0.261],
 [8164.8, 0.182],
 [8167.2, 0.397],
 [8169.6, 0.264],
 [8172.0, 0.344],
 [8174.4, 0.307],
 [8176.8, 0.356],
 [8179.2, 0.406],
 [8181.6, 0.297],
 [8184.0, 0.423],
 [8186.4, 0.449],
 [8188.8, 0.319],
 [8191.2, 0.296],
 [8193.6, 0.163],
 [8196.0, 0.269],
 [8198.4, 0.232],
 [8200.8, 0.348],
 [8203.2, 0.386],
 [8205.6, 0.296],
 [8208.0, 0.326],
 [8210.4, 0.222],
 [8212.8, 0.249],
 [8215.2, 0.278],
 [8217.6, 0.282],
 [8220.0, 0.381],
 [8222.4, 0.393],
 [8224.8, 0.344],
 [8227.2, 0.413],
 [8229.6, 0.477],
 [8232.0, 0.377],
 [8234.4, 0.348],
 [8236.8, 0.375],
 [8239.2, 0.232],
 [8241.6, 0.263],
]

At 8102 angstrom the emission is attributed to [S II]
